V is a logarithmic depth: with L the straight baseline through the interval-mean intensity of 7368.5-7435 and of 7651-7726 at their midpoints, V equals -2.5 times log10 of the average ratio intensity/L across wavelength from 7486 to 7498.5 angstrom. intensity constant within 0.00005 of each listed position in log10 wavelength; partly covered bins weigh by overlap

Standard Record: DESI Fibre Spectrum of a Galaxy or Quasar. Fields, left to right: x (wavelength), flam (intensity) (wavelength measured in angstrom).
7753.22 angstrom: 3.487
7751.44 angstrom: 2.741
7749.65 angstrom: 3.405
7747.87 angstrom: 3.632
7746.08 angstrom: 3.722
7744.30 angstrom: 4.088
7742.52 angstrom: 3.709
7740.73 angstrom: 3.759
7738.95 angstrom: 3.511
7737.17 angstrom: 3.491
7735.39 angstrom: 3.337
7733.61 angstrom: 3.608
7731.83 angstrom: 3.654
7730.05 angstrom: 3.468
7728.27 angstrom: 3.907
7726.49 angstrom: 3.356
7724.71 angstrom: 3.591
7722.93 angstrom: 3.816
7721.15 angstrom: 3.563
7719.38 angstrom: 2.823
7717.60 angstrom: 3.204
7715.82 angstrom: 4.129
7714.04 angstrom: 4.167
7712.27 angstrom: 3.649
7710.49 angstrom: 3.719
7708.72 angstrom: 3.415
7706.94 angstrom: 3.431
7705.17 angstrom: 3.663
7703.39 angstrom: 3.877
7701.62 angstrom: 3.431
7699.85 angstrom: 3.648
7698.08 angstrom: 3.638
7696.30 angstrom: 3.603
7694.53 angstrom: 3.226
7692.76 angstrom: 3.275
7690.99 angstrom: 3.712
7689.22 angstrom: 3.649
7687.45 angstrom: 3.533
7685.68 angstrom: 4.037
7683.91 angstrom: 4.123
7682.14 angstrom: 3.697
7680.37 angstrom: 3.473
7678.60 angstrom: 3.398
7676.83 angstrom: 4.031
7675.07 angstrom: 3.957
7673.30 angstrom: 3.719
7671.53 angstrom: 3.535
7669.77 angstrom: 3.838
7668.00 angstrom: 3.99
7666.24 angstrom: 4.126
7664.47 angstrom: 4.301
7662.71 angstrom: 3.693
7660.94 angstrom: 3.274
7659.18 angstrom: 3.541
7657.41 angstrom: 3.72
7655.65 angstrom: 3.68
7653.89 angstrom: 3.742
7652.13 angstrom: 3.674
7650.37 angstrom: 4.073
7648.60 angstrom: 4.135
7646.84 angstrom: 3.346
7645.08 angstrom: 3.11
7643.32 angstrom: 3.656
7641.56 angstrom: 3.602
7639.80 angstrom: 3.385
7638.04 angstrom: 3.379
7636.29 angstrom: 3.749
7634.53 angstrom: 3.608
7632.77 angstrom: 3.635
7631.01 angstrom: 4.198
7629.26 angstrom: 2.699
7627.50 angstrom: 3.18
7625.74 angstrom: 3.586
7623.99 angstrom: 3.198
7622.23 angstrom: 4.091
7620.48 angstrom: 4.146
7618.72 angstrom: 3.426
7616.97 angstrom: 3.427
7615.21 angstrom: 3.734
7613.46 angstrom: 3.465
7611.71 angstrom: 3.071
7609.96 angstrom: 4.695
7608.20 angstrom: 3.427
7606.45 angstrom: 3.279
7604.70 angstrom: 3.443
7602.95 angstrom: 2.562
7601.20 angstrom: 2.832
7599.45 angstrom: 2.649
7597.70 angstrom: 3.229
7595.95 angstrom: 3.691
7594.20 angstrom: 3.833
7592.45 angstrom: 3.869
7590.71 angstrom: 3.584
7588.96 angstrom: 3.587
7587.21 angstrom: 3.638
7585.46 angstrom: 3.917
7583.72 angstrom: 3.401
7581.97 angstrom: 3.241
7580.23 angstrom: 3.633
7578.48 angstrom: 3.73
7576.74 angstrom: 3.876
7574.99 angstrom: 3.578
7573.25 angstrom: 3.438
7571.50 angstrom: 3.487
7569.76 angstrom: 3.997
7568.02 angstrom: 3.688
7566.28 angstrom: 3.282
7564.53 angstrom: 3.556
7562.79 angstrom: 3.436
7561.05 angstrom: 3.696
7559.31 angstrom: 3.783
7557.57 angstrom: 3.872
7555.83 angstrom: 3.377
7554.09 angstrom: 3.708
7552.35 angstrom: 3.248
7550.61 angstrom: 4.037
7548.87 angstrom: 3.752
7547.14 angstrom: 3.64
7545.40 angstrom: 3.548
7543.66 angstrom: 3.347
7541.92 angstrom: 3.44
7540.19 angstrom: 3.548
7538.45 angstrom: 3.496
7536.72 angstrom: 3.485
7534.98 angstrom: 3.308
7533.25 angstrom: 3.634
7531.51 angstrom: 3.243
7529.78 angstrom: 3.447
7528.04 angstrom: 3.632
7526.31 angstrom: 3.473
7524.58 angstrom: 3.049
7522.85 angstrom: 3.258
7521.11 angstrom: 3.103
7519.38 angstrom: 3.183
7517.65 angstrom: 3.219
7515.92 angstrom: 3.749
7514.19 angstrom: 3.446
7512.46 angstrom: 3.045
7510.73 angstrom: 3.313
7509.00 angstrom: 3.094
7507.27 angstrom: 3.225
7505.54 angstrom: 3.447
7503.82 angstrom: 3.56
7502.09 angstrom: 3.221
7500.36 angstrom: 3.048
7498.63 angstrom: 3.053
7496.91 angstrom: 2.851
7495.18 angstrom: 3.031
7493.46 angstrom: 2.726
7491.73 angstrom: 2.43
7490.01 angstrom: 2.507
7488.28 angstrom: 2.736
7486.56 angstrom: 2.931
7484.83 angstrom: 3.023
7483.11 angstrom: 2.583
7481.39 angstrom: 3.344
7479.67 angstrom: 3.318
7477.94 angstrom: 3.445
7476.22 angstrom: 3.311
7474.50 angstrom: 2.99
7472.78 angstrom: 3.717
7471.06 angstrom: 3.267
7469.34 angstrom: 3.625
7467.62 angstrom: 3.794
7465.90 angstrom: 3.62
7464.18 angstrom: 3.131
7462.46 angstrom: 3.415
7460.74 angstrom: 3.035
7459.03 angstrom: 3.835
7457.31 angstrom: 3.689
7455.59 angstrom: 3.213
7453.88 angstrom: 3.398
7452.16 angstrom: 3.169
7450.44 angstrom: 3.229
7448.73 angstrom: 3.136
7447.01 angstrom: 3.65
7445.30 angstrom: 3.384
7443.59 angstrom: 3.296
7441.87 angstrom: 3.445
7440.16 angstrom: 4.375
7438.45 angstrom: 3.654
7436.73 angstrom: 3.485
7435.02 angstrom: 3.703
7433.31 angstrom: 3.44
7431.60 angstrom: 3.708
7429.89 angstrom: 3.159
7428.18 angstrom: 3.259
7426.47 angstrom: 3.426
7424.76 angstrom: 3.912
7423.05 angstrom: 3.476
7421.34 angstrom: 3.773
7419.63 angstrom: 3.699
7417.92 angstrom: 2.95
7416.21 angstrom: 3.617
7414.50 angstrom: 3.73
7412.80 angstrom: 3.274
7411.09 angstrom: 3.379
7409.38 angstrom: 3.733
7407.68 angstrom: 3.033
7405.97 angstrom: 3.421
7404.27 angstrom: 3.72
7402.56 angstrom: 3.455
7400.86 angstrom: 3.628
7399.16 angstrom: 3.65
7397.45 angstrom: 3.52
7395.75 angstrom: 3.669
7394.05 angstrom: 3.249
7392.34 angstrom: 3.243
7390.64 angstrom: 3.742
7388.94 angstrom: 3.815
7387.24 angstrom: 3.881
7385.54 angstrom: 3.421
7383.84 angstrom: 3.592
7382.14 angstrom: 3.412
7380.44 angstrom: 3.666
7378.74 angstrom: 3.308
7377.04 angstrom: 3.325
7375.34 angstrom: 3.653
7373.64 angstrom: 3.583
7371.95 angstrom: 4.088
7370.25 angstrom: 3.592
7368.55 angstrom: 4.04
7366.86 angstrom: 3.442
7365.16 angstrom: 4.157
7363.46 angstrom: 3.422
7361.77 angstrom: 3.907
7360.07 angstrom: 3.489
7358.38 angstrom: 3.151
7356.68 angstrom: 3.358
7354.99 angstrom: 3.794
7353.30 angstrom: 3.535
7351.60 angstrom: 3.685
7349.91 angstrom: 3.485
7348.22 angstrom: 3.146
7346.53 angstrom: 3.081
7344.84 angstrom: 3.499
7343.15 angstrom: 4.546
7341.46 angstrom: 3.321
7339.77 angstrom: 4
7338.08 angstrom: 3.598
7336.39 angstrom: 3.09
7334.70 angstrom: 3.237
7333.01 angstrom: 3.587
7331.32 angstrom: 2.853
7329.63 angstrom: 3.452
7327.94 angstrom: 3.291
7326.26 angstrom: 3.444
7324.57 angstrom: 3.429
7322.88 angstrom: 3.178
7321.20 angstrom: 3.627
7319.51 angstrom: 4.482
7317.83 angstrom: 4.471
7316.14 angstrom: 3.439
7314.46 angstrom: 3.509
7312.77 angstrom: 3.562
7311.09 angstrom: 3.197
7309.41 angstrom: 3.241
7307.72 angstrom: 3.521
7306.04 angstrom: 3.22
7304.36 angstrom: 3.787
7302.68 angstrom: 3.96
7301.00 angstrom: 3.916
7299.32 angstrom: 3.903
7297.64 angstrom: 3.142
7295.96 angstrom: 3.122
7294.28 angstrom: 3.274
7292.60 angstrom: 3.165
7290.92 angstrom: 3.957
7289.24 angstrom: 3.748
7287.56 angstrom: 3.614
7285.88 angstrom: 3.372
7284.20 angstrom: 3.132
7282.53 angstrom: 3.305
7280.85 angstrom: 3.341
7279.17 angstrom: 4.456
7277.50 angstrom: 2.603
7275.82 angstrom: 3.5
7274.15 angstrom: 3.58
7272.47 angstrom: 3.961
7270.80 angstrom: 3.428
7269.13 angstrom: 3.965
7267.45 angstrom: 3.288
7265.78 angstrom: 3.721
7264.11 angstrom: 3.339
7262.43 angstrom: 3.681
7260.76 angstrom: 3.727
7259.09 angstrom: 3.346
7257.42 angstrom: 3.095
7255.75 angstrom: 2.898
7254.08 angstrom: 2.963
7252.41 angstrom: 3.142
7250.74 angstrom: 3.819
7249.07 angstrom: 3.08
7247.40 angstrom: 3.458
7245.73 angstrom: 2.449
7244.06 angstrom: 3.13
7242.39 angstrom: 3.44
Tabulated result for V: 0.283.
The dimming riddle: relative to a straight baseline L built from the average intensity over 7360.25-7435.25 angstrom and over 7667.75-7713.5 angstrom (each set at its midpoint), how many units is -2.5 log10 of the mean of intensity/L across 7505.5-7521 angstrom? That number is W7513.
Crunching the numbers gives 0.10 mag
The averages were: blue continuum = 3.56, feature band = 3.28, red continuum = 3.66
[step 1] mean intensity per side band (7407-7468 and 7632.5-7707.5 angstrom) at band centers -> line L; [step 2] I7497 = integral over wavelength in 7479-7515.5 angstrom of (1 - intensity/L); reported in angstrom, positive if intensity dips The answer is 4.9 angstrom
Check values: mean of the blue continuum 3.48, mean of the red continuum 3.67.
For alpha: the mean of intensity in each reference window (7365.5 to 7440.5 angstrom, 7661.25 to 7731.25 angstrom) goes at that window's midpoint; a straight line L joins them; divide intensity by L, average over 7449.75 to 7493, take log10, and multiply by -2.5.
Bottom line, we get 0.116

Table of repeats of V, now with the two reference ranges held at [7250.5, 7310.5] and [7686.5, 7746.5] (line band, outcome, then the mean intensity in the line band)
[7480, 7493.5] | 0.25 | 2.81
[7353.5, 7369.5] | -0.04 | 3.64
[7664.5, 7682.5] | -0.06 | 3.8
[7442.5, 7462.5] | 0.05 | 3.37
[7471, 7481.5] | 0.06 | 3.35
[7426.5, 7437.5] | 0.02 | 3.46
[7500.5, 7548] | 0.05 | 3.37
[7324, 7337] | 0.06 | 3.3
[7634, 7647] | 0.03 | 3.48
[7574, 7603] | 0.02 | 3.49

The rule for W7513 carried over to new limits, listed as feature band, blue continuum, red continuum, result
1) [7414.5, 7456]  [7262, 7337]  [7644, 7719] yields 0.03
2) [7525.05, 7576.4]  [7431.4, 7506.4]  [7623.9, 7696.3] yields -0.03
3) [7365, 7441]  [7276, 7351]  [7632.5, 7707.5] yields -0.01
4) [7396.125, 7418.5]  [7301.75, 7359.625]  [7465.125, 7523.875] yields -0.04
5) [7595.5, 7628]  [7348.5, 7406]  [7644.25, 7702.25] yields 0.08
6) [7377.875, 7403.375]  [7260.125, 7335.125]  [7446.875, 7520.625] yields -0.06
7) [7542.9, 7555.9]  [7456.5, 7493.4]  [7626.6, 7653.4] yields -0.07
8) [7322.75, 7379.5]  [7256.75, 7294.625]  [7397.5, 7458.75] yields -0.01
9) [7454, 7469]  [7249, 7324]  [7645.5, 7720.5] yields 0.04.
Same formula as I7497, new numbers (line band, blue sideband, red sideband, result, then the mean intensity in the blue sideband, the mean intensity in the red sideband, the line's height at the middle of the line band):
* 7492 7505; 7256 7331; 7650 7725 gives 2.0 angstrom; 3.52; 3.68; 3.61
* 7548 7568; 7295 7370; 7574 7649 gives -0.5 angstrom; 3.55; 3.52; 3.53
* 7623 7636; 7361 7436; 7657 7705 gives 0.8 angstrom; 3.56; 3.7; 3.68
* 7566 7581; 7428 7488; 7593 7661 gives -0.7 angstrom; 3.39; 3.52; 3.48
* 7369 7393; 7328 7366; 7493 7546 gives -0.9 angstrom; 3.51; 3.3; 3.47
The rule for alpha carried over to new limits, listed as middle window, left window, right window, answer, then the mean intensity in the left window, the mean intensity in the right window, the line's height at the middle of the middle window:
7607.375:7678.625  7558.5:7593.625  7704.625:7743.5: -0.02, 3.62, 3.59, 3.61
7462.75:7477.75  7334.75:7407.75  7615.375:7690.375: 0.05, 3.57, 3.68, 3.61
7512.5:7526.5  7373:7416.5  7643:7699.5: 0.10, 3.53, 3.7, 3.61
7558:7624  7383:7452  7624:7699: 0.02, 3.52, 3.65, 3.61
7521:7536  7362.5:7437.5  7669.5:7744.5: 0.07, 3.56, 3.63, 3.59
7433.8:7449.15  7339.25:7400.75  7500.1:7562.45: -0.02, 3.59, 3.44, 3.53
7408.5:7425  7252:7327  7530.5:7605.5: -0.01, 3.51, 3.52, 3.51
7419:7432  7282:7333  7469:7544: -0.06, 3.51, 3.22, 3.34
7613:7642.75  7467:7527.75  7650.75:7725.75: -0.01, 3.18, 3.68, 3.52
